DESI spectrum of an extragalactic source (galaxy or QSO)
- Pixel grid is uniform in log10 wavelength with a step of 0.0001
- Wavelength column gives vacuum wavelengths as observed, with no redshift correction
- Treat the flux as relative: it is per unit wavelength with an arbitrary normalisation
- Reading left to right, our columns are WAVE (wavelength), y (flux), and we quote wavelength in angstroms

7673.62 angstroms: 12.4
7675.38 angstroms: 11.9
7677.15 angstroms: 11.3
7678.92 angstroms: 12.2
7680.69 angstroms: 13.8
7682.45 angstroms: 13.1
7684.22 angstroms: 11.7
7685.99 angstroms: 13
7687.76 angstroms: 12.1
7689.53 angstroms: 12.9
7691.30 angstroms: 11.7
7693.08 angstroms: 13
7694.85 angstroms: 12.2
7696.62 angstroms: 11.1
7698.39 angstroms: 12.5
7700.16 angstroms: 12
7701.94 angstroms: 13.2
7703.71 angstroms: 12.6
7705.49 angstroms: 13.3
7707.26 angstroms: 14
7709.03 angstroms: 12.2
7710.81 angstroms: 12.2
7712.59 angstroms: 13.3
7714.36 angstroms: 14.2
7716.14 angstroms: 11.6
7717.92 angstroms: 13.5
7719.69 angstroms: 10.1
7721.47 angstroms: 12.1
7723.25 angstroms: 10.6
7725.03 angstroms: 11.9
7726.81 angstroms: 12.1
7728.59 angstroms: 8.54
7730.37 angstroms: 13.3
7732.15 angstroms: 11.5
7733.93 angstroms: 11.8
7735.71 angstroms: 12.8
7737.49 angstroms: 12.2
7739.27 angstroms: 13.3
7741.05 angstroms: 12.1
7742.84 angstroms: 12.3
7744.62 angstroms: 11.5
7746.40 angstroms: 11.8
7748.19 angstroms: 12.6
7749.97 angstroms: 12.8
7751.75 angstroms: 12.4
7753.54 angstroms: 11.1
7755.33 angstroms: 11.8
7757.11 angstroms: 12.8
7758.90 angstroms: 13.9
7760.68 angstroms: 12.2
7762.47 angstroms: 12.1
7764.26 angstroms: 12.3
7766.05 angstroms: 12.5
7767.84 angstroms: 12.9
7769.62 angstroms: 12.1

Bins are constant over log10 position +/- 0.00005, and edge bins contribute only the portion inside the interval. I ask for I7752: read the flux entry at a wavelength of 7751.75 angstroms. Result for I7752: 12.4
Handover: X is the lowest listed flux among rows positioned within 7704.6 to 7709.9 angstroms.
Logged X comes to 12.2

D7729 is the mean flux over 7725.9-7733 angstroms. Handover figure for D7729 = 11.4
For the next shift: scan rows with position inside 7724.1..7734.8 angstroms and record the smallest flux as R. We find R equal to 8.54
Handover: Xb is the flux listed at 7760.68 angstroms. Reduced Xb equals 12.2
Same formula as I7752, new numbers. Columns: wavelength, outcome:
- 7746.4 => 11.8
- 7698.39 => 12.5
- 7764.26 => 12.3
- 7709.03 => 12.2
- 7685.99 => 13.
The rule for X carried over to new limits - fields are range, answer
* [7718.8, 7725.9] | 10.1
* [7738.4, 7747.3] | 11.5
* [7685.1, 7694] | 11.7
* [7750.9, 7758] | 11.1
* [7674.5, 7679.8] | 11.3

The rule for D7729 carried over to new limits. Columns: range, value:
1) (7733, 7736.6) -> 12.3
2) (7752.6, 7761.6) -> 12.4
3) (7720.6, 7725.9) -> 11.5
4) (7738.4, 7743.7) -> 12.6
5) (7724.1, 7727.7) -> 12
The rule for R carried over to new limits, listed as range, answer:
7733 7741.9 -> 11.8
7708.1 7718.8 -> 11.6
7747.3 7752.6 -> 12.4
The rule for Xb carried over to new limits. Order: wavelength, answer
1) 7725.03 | 11.9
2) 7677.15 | 11.3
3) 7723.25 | 10.6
